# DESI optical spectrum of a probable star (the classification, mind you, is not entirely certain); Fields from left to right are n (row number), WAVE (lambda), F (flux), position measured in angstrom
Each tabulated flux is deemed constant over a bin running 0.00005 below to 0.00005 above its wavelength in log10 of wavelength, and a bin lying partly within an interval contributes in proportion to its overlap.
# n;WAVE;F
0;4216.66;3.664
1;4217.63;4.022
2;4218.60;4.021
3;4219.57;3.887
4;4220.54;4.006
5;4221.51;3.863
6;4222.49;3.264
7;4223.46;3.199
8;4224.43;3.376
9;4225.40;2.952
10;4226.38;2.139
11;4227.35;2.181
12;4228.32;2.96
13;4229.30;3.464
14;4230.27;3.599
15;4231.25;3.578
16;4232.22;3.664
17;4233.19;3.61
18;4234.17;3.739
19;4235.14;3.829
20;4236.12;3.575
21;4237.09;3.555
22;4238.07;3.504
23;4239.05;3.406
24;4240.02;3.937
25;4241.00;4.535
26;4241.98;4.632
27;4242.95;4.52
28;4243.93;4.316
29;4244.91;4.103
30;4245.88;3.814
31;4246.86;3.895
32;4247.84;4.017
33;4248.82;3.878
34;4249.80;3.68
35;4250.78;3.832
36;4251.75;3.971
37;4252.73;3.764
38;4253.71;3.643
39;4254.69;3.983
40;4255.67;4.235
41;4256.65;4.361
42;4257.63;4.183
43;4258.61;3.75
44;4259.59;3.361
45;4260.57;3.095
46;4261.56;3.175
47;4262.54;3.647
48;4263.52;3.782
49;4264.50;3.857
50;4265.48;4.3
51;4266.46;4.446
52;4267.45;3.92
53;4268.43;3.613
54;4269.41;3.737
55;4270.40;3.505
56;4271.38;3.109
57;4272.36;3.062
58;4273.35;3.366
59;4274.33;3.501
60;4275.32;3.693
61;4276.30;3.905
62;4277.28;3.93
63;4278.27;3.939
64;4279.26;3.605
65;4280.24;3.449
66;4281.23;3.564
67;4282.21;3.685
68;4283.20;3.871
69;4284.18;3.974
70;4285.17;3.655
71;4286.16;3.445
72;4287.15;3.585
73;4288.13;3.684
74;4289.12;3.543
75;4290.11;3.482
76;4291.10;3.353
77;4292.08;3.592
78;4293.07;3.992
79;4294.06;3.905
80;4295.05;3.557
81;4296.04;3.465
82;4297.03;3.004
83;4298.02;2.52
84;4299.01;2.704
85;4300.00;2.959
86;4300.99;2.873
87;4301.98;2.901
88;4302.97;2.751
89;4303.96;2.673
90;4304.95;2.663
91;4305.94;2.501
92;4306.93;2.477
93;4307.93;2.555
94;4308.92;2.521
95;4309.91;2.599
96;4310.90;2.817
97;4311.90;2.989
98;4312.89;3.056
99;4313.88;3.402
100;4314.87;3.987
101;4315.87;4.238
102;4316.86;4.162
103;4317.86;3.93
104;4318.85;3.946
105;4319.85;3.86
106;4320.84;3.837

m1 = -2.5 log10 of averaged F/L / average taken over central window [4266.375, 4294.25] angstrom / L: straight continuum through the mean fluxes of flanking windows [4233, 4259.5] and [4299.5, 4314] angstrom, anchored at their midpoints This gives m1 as -0.12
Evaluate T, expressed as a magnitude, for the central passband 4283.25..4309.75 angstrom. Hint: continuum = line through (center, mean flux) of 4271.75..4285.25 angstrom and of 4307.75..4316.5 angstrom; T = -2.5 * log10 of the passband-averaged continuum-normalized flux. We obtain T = 0.08 mag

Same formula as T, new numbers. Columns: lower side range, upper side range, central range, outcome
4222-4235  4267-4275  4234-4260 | -0.178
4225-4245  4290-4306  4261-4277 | -0.100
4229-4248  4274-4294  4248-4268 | -0.017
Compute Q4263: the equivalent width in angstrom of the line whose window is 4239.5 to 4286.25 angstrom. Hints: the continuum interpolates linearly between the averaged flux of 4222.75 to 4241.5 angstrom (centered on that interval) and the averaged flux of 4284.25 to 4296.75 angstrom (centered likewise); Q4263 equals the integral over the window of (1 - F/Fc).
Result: -4.1 angstrom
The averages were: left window 3.41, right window 3.61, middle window 3.82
